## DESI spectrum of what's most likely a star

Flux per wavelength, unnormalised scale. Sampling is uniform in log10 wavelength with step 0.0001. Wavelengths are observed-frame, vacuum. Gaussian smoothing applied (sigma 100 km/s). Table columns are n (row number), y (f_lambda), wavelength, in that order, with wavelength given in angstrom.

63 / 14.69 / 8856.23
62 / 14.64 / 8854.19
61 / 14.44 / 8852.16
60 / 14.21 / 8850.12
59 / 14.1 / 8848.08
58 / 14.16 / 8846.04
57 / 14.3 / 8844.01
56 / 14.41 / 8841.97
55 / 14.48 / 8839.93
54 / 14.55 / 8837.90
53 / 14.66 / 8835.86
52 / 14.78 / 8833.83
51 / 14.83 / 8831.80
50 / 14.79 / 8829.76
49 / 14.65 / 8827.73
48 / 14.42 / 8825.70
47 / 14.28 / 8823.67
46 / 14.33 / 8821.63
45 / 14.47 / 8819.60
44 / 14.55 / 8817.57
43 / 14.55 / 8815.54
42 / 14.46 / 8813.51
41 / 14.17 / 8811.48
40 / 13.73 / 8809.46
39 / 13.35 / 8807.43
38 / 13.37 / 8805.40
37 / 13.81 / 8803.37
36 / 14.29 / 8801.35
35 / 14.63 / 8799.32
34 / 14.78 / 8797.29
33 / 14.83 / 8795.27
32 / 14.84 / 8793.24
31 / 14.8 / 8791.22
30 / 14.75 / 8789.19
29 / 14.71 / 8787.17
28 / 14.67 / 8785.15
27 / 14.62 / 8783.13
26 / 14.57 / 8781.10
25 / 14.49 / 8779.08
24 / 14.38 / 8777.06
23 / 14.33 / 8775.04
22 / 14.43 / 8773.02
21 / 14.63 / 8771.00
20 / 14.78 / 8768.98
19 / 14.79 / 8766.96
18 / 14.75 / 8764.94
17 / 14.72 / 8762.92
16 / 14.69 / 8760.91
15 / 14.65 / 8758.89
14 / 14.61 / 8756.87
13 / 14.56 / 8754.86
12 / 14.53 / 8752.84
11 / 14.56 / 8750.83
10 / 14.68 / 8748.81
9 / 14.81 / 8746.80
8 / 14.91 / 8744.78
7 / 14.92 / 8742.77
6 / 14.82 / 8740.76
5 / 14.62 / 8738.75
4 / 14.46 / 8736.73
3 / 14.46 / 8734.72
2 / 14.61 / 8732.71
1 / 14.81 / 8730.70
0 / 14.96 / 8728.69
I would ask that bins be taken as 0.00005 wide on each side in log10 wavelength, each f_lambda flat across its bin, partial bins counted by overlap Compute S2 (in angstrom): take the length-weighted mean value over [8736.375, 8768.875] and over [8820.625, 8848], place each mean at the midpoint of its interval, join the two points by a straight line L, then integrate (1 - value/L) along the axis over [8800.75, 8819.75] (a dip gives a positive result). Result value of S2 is 0.66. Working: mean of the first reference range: 14.7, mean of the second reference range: 14.5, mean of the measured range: 14.1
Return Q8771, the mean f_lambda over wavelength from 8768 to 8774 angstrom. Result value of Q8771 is 14.6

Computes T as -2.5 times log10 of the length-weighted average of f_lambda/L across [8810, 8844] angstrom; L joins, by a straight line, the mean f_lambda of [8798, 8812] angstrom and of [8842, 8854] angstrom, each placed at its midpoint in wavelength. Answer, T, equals -0.03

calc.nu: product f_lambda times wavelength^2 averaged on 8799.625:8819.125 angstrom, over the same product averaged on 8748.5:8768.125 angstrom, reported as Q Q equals 0.97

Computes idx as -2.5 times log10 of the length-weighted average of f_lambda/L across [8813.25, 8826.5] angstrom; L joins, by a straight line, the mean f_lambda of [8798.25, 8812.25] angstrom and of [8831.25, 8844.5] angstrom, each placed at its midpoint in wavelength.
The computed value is -0.02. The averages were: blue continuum 13.9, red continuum 14.6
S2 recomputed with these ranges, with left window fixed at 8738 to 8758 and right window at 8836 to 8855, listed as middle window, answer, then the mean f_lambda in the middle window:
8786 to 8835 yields 0.2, 14.4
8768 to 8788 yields 0.1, 14.6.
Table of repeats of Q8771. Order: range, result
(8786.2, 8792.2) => 14.7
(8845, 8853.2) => 14.2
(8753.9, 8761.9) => 14.6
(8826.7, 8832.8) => 14.8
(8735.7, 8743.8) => 14.7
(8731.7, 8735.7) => 14.5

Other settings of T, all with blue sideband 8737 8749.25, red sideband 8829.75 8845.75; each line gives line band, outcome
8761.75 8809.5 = 0.02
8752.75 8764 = 0.01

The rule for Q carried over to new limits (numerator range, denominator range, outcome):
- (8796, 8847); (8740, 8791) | 0.99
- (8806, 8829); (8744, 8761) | 0.99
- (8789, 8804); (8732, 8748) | 1.01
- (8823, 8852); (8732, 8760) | 1.01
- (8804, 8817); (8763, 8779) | 0.97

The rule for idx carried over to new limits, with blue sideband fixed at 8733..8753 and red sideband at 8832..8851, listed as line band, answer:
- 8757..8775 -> 0.00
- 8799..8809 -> 0.05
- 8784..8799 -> -0.02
